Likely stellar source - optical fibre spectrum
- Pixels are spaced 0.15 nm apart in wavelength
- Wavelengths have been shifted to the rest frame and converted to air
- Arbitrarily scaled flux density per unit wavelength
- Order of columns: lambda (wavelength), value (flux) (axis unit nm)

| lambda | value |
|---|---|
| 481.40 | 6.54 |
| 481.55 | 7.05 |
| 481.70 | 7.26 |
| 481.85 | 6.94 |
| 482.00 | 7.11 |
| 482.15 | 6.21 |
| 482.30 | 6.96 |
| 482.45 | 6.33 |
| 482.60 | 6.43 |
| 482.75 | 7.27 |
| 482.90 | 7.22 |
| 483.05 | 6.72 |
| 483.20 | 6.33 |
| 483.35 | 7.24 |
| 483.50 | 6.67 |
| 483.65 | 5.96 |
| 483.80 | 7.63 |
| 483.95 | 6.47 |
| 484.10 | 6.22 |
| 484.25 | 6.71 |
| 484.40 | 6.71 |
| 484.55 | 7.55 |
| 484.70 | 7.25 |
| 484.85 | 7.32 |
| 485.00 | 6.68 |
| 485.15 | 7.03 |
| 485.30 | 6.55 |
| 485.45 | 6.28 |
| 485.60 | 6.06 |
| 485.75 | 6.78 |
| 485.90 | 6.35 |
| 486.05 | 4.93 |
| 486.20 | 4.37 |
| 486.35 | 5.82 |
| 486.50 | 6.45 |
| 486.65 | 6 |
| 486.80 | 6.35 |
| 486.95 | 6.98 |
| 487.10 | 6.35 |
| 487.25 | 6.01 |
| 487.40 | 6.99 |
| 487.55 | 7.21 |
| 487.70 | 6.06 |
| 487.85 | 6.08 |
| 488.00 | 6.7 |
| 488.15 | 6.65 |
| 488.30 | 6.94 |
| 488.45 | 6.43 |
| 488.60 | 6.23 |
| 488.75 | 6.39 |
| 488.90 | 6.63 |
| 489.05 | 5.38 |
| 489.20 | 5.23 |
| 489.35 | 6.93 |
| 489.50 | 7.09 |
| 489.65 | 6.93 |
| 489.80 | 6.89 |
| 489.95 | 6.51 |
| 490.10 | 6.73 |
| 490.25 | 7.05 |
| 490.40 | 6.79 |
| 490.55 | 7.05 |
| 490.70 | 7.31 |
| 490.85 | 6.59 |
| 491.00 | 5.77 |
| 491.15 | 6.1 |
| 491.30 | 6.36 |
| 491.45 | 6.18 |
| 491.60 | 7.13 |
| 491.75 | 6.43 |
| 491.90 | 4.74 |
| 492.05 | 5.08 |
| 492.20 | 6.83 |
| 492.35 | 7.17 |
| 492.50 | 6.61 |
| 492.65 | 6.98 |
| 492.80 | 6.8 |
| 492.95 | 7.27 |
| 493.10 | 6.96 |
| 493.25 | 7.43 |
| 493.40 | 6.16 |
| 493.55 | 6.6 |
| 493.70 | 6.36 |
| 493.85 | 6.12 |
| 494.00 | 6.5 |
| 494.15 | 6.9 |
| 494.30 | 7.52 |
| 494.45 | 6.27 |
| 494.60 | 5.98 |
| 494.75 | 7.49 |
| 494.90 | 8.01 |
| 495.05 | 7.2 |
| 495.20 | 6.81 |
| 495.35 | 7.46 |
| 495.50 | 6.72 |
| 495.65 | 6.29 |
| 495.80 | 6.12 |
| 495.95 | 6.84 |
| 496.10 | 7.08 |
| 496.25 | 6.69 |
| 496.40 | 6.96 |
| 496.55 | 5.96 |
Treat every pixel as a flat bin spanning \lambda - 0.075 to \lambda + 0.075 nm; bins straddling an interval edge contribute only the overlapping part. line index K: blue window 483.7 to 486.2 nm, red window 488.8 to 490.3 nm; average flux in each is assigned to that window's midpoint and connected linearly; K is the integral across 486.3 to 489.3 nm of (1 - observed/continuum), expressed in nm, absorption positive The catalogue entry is 0.09 nm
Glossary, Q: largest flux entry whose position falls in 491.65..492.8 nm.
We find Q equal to 7.17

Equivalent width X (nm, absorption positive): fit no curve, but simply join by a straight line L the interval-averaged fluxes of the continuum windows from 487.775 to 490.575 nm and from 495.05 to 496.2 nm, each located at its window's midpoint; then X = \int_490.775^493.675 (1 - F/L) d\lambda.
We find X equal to 0.079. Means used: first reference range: 6.55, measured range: 6.48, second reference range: 6.79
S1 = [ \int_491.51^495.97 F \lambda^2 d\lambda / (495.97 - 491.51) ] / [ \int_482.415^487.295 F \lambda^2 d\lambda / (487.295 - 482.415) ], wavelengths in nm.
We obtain 1.1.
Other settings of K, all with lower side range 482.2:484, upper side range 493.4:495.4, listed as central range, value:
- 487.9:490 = 0.095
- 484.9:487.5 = 0.203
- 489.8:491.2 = 0.027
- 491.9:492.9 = 0.053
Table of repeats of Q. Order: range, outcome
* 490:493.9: 7.43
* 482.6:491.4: 7.63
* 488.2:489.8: 7.09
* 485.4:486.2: 6.78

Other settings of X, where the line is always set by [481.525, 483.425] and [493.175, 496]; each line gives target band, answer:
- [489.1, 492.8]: 0.152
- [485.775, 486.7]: 0.152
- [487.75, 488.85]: 0.053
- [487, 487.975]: 0.049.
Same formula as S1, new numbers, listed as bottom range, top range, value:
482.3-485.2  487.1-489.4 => 0.95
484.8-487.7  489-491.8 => 1.05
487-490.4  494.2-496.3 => 1.08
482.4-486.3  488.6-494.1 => 1.02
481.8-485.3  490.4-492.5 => 0.97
